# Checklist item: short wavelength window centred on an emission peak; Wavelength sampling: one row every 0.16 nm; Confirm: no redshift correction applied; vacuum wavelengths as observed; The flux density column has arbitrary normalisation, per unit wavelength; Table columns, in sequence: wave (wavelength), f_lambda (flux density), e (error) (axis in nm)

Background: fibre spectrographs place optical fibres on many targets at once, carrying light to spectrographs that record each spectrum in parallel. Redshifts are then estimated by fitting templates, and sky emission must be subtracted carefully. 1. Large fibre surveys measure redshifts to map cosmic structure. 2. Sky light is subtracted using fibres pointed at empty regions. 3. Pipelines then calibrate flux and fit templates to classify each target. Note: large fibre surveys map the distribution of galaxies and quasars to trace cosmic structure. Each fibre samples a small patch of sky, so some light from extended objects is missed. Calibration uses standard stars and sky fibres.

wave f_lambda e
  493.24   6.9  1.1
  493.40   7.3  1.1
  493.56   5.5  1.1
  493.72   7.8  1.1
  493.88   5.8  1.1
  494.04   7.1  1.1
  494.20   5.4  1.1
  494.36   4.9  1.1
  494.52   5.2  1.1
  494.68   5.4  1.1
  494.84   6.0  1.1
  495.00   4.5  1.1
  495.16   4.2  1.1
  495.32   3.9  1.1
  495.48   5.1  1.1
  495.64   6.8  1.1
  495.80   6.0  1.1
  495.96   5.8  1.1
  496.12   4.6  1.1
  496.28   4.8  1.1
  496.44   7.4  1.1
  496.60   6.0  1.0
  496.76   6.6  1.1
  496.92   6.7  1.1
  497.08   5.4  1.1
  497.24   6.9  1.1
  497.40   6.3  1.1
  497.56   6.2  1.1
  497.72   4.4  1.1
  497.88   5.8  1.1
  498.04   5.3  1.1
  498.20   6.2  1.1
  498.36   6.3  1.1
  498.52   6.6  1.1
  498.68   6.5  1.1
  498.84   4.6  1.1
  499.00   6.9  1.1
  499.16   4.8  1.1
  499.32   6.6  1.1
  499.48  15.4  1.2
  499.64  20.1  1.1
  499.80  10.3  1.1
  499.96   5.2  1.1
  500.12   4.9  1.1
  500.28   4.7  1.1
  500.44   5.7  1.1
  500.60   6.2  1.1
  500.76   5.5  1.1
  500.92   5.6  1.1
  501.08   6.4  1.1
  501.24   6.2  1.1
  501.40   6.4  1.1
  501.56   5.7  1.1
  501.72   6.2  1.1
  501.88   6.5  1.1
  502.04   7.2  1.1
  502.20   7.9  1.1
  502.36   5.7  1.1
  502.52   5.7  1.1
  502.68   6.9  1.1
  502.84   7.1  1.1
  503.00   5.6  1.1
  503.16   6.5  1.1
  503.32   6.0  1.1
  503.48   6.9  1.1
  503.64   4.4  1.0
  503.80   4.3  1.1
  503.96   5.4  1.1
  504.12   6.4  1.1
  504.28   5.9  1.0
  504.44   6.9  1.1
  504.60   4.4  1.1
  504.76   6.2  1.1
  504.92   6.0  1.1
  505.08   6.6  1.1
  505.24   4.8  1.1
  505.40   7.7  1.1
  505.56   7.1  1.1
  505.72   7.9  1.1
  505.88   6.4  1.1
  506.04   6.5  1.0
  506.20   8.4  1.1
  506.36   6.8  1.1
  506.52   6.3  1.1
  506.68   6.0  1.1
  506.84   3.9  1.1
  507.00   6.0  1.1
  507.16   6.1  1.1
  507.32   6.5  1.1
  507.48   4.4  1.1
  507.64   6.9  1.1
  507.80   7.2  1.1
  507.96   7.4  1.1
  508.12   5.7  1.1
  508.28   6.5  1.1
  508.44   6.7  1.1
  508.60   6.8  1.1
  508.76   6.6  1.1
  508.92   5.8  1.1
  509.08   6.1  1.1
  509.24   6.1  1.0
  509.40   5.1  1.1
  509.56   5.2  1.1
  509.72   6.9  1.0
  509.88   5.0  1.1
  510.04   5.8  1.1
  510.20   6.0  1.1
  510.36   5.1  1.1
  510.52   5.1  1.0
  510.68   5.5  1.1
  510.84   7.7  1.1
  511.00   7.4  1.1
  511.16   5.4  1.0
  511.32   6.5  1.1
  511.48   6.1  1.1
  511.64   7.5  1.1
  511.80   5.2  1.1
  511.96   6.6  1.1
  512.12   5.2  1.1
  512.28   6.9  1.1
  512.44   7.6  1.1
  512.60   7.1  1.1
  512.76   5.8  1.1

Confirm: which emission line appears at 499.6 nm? H-gamma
